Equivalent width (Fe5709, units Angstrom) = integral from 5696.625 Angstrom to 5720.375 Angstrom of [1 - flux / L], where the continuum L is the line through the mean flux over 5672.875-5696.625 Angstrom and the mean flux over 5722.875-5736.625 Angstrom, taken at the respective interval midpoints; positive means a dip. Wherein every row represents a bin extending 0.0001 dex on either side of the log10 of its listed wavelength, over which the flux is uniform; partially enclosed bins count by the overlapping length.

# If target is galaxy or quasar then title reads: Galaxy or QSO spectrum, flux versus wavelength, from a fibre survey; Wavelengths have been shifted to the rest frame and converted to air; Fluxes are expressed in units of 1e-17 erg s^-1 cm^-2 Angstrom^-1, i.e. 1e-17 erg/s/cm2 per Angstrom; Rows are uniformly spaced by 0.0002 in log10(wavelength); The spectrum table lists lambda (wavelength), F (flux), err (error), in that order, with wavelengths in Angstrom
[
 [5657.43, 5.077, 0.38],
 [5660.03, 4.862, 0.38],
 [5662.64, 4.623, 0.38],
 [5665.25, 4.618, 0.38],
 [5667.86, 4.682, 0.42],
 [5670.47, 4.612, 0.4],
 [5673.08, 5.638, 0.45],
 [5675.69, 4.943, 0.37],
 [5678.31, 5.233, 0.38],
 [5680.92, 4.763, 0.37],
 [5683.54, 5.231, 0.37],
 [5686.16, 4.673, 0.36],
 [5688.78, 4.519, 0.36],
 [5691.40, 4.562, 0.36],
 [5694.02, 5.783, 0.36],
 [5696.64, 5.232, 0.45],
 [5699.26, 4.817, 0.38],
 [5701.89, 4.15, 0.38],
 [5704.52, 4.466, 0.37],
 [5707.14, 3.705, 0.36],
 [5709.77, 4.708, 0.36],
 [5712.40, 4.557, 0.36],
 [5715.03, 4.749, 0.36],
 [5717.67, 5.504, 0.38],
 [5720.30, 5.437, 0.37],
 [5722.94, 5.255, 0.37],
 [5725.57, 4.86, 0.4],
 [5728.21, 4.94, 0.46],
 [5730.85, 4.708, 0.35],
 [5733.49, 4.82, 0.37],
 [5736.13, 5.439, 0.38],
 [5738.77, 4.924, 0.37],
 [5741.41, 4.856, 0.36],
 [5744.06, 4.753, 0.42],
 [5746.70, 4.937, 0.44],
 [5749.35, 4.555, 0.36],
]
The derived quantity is 1.5 Angstrom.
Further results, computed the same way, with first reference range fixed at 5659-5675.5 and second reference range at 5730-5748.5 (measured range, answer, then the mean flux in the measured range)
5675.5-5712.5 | 0.88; 4.76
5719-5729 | -0.47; 5.13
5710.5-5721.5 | -0.33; 5.04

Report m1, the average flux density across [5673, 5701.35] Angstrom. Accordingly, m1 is 4.99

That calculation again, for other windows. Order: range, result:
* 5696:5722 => 4.73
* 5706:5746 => 4.89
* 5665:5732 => 4.86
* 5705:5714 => 4.35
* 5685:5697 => 4.94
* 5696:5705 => 4.64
